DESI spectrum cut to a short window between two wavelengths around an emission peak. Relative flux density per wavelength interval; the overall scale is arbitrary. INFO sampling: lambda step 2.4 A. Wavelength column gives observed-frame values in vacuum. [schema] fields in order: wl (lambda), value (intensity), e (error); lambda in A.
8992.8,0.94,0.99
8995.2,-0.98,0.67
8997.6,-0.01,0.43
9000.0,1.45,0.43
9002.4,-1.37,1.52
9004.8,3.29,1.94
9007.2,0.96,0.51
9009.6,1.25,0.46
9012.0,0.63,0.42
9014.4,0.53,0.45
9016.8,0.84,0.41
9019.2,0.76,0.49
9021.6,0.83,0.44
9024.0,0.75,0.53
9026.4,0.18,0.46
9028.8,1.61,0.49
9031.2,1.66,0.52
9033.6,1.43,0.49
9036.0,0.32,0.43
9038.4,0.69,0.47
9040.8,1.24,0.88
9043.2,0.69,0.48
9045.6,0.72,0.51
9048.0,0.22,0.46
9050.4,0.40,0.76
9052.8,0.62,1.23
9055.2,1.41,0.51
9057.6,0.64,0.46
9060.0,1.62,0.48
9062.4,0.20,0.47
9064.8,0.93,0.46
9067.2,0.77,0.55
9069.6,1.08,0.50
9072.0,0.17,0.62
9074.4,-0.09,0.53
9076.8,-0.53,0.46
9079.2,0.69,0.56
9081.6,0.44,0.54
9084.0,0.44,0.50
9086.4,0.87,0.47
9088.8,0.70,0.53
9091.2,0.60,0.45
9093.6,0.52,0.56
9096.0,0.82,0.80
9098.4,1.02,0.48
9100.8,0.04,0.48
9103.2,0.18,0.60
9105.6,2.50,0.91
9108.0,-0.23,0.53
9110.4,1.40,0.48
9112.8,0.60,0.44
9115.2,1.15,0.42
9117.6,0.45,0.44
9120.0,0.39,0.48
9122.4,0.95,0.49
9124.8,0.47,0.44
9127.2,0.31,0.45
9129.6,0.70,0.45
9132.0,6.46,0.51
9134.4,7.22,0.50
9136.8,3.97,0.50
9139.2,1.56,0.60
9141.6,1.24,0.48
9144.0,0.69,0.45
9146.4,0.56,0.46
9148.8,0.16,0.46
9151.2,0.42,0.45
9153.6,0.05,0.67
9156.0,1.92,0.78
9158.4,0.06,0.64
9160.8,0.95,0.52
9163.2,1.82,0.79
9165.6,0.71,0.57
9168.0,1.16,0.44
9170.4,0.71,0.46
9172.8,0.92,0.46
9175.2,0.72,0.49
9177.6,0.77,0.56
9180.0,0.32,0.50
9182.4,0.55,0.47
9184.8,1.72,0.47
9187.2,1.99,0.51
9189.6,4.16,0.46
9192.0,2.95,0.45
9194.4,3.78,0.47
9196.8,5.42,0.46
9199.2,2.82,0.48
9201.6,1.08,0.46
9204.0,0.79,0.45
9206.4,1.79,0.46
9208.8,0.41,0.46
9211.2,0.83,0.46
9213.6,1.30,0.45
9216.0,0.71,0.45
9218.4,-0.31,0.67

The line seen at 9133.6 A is Hbeta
